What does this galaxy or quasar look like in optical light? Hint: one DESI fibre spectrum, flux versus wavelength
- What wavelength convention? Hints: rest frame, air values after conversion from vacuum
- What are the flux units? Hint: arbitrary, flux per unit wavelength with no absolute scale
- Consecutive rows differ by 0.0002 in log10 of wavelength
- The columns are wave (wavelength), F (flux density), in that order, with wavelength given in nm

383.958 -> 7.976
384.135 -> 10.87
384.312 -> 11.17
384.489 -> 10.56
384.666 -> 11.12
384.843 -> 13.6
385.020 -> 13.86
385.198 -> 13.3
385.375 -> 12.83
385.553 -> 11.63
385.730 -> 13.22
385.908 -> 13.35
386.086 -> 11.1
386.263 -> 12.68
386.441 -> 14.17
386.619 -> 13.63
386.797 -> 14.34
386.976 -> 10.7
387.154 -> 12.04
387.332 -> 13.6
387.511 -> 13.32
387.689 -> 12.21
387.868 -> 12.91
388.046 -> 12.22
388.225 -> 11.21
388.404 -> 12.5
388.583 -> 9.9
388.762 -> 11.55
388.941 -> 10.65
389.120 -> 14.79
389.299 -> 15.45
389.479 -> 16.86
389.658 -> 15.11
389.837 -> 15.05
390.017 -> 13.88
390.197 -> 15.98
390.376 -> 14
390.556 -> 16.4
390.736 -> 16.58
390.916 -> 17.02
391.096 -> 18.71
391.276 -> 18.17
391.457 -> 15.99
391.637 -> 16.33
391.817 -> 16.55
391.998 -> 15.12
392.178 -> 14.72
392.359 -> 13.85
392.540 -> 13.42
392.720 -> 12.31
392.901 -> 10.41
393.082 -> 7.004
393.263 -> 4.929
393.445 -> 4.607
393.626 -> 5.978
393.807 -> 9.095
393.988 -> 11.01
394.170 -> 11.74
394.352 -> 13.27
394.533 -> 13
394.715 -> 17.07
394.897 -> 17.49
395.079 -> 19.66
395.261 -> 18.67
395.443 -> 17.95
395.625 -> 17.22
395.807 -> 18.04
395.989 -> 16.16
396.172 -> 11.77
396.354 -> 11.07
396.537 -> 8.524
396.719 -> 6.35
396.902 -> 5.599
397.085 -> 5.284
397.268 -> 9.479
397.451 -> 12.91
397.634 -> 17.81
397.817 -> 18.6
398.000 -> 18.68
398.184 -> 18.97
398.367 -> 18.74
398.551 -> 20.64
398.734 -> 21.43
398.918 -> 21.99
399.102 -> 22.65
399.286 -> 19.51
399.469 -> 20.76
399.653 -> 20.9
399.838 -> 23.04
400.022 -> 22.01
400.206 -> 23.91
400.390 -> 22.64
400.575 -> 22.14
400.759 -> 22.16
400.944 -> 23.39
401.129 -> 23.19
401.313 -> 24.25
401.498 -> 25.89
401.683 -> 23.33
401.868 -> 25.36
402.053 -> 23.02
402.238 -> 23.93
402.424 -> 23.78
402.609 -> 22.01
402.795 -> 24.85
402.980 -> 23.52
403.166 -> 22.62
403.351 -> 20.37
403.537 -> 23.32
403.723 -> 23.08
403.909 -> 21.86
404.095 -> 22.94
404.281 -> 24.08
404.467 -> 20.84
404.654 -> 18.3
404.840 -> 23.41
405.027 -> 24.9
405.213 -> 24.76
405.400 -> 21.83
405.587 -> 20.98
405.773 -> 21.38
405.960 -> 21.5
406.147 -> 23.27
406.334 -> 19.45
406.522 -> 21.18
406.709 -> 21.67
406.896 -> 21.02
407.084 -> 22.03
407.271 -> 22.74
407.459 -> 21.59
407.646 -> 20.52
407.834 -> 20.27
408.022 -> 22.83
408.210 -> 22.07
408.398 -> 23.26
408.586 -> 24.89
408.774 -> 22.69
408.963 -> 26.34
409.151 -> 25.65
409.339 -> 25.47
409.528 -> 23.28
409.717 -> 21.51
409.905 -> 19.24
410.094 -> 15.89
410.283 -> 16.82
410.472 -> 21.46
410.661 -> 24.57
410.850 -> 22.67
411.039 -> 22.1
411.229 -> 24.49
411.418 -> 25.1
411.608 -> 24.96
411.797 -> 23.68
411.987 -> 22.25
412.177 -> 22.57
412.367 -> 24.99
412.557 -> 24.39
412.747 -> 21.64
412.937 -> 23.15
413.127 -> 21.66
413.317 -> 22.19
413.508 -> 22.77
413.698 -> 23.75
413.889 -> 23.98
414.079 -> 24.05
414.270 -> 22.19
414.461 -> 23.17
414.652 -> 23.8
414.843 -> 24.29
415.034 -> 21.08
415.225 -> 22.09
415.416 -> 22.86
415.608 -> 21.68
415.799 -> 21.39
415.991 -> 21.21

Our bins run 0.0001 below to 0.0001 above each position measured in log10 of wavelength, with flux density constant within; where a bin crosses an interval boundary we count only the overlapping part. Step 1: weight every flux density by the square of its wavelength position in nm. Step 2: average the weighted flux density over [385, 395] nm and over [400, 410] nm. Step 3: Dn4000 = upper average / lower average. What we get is 1.86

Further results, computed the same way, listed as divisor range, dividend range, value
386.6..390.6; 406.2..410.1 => 1.83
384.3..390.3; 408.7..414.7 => 1.99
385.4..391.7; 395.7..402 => 1.40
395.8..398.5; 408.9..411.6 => 1.82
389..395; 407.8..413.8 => 1.83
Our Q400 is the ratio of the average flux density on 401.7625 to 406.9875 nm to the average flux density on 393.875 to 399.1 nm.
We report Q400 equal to 1.49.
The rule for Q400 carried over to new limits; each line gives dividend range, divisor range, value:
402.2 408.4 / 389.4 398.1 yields 1.63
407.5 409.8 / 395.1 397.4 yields 1.87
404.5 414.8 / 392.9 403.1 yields 1.30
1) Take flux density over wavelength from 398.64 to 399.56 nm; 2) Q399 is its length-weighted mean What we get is 21.3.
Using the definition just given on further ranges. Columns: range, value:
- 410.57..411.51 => 23.8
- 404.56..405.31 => 22.8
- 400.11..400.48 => 23.3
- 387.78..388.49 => 12.2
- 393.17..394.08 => 7.13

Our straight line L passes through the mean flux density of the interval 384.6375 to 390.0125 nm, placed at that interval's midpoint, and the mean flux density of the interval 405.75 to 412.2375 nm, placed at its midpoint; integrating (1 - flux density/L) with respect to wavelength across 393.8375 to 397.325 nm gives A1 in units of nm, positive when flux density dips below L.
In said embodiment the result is 0.716 nm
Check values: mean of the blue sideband 13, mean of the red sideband 22.3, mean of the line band 13.1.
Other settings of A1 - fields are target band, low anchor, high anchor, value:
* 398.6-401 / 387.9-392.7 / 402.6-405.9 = -0.240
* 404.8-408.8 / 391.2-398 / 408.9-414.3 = -0.427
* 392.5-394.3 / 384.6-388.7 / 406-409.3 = 0.770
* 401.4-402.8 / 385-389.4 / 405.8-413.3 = -0.350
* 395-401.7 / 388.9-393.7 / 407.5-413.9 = -0.418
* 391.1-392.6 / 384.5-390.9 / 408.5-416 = -0.084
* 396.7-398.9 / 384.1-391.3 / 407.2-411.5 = 0.329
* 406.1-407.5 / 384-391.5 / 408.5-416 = -0.056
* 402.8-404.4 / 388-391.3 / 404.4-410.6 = -0.198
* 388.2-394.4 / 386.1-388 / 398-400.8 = 0.959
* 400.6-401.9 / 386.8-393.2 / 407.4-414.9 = -0.360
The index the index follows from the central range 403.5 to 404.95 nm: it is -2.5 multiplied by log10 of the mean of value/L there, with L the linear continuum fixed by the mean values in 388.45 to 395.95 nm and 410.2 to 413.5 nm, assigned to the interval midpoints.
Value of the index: -0.14 mag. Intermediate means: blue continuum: 14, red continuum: 22.9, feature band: 22.2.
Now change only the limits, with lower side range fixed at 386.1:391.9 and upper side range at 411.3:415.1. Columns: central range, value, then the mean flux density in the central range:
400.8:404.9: -0.19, 23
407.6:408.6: -0.04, 22.2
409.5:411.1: 0.08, 20.7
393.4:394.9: 0.39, 11.3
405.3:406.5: -0.04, 21.4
